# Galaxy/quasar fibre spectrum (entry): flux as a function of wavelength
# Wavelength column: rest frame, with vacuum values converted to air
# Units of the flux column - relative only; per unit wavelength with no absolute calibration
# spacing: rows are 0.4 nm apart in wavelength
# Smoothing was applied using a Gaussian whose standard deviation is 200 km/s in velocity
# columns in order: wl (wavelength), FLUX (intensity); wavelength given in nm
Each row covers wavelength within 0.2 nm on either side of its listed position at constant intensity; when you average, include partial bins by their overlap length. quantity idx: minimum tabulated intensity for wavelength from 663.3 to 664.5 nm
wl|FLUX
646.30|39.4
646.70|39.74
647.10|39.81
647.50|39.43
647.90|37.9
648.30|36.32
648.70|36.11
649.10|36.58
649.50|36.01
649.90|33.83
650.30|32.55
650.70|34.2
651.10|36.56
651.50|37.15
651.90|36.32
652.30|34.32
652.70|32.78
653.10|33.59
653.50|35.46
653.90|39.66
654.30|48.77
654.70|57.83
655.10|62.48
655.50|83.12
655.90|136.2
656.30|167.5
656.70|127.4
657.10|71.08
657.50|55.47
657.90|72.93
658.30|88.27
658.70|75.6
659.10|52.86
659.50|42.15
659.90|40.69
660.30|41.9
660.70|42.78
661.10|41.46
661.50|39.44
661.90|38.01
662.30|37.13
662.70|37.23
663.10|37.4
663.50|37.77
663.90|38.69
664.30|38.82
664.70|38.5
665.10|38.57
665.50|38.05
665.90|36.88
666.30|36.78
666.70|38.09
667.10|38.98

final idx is 37.77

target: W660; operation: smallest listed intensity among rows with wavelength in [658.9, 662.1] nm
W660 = 38.01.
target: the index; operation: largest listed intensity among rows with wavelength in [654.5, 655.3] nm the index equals 62.48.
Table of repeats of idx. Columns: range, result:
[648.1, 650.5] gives 32.55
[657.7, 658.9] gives 72.93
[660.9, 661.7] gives 39.44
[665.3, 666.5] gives 36.78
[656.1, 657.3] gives 71.08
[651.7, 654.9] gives 32.78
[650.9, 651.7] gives 36.56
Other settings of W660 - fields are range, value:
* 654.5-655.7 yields 57.83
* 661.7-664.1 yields 37.13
